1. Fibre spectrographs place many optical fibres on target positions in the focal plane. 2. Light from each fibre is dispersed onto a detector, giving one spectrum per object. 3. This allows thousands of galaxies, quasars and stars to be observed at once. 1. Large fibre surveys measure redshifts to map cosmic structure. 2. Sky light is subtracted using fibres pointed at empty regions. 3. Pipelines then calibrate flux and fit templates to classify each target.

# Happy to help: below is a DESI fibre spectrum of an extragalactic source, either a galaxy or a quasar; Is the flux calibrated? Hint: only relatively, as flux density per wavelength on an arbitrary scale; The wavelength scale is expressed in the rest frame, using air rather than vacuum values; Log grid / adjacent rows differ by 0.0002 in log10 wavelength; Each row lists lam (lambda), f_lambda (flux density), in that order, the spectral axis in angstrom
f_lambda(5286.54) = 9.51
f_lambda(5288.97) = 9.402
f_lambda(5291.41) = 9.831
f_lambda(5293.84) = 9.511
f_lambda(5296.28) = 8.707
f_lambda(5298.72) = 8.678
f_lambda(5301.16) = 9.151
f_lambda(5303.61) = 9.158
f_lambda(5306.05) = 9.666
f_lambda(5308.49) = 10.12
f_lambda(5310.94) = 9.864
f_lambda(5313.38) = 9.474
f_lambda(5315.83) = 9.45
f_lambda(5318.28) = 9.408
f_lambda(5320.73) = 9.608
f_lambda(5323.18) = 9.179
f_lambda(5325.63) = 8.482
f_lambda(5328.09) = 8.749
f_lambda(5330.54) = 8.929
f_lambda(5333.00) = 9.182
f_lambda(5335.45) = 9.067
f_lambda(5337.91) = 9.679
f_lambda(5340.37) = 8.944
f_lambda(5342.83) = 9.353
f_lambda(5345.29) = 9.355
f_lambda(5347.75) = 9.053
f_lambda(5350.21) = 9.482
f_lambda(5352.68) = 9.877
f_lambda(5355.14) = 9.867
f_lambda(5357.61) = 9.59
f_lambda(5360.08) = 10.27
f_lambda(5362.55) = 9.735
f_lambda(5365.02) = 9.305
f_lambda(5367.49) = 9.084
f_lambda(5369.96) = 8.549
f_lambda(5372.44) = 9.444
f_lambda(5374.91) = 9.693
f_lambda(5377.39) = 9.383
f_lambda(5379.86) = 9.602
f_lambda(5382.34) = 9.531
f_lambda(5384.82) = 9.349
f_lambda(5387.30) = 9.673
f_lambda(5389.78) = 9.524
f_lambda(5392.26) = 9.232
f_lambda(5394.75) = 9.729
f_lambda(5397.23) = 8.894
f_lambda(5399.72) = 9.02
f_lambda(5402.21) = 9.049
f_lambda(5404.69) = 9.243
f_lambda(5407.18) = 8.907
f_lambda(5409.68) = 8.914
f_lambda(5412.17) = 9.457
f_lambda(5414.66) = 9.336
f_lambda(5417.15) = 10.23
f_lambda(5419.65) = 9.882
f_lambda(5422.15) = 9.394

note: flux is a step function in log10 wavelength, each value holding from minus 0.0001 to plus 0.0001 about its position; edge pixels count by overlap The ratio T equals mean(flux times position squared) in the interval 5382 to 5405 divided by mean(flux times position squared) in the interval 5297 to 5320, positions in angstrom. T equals 1.02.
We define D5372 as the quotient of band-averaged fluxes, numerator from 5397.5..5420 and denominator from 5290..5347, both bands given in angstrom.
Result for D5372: 1.00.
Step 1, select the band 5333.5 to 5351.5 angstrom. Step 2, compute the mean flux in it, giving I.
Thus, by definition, 9.28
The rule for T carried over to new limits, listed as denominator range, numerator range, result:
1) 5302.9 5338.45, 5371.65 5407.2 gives 1.03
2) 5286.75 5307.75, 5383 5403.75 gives 1.04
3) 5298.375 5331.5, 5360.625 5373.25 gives 1.02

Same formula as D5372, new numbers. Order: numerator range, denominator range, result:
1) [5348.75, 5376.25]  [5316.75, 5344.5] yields 1.04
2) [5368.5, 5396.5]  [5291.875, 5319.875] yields 1.00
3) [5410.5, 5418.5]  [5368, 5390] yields 1.03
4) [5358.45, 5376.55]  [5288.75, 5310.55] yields 1.01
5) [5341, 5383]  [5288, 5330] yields 1.02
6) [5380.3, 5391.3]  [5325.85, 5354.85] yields 1.03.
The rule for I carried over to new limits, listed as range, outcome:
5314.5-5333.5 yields 9.12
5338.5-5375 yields 9.44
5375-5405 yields 9.37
